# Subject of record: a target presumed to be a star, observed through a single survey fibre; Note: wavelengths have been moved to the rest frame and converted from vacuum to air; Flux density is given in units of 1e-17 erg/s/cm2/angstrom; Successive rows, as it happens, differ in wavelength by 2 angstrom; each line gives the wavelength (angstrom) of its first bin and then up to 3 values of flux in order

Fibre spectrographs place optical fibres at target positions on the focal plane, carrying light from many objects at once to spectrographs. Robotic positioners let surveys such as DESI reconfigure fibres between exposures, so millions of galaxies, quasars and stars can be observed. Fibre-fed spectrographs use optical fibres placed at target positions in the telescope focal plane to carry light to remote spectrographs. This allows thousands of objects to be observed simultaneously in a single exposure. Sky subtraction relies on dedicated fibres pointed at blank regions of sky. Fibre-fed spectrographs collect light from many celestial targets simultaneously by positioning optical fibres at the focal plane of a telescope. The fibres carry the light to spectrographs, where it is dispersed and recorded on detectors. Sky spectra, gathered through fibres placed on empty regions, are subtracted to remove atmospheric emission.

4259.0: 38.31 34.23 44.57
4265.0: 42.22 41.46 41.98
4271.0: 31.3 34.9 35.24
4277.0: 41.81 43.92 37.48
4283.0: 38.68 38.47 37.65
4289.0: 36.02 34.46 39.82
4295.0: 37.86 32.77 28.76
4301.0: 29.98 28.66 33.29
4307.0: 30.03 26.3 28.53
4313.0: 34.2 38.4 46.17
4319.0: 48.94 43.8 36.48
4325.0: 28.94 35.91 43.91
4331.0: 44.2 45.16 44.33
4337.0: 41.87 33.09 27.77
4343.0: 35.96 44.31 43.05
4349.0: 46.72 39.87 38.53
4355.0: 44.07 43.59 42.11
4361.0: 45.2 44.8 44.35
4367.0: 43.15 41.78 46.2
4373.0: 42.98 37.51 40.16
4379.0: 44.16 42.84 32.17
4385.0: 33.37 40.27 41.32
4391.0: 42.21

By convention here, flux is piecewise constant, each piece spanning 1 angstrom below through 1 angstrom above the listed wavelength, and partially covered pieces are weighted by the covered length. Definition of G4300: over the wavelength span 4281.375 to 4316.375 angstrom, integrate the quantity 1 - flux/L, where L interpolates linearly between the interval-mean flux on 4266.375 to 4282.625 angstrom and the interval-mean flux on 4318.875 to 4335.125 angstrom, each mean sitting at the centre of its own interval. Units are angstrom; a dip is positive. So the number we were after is 4.89 angstrom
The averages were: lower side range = 38.4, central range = 34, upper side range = 40.7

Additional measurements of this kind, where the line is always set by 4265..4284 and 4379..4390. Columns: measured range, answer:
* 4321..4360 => -1.5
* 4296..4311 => 3.4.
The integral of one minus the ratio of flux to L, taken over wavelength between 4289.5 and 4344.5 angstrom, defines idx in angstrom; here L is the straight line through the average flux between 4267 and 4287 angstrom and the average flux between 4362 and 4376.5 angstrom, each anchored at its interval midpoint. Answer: 5.4 angstrom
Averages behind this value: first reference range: 38.3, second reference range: 42.9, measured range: 36.4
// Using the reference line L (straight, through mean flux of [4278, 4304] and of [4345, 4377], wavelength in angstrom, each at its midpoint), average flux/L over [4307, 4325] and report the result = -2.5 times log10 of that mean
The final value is 0.04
